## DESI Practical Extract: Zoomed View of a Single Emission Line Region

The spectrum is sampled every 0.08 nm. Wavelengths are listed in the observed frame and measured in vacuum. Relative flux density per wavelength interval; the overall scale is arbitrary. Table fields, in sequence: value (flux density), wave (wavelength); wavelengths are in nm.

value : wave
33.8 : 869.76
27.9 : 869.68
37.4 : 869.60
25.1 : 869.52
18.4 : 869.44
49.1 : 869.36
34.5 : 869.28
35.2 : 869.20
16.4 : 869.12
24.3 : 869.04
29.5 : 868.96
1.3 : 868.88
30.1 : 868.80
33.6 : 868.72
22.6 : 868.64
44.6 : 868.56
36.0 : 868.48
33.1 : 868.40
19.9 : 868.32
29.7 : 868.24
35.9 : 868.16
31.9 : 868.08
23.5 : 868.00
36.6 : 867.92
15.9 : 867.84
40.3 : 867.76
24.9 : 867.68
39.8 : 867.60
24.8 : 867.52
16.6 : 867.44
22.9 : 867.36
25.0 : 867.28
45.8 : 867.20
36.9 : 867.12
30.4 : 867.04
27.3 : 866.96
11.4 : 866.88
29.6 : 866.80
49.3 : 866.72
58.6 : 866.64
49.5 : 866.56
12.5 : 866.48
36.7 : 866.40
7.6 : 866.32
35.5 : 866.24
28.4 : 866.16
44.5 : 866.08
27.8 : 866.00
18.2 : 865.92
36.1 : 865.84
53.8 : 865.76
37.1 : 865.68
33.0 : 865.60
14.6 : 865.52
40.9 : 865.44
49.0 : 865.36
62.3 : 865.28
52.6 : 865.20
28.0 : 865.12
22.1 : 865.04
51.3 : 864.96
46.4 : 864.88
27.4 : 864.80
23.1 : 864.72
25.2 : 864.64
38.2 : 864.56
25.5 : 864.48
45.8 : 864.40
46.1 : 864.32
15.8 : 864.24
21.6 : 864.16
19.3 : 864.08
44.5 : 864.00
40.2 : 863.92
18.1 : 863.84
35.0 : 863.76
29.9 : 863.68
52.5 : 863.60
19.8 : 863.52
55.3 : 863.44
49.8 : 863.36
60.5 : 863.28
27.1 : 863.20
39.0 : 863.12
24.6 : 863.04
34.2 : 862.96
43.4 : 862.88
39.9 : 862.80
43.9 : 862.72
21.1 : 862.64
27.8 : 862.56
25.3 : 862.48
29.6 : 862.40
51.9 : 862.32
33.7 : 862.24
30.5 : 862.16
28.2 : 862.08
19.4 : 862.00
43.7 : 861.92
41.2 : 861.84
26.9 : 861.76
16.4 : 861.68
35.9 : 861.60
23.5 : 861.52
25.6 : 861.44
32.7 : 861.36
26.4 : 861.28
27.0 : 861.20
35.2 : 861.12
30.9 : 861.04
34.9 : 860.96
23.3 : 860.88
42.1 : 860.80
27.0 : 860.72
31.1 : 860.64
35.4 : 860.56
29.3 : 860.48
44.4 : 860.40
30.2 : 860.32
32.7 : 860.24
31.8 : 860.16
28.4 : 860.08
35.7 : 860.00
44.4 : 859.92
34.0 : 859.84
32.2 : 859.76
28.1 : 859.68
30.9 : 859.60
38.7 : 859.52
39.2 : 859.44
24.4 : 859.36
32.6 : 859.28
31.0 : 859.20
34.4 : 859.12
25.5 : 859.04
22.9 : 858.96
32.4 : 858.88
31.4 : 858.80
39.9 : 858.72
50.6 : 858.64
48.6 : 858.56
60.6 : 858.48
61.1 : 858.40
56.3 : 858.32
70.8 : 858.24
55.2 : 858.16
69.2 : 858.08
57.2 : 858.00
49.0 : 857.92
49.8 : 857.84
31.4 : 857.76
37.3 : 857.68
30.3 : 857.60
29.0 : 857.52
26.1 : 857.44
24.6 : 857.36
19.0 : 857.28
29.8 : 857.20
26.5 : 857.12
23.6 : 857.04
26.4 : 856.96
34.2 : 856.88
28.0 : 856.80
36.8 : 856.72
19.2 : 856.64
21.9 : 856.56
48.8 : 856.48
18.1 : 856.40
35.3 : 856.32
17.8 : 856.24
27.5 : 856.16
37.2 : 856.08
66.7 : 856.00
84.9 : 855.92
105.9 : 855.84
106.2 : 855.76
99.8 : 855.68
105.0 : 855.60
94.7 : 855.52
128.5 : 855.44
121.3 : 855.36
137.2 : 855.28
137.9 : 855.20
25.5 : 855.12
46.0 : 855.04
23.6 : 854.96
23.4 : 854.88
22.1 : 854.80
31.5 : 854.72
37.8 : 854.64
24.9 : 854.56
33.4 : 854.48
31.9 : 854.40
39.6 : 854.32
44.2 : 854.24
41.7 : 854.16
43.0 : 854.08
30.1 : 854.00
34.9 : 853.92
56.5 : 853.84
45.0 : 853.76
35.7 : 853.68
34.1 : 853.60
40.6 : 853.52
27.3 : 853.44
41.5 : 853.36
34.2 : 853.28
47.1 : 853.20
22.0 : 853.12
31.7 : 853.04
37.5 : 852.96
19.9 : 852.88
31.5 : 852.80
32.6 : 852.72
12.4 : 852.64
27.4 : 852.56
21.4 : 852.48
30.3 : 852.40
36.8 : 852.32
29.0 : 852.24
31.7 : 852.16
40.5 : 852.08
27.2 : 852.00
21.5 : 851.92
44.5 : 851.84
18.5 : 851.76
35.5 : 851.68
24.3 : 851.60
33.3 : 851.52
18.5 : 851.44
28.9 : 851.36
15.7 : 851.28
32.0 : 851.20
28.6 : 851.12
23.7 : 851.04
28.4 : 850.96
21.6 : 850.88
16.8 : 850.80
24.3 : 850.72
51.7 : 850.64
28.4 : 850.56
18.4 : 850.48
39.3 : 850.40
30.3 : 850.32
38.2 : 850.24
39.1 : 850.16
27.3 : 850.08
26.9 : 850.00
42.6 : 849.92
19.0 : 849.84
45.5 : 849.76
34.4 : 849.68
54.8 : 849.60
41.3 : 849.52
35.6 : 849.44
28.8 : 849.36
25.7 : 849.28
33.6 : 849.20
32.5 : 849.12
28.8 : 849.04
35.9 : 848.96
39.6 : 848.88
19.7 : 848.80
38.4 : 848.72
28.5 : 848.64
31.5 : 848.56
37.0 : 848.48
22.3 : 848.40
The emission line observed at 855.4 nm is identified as H-alpha 6563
